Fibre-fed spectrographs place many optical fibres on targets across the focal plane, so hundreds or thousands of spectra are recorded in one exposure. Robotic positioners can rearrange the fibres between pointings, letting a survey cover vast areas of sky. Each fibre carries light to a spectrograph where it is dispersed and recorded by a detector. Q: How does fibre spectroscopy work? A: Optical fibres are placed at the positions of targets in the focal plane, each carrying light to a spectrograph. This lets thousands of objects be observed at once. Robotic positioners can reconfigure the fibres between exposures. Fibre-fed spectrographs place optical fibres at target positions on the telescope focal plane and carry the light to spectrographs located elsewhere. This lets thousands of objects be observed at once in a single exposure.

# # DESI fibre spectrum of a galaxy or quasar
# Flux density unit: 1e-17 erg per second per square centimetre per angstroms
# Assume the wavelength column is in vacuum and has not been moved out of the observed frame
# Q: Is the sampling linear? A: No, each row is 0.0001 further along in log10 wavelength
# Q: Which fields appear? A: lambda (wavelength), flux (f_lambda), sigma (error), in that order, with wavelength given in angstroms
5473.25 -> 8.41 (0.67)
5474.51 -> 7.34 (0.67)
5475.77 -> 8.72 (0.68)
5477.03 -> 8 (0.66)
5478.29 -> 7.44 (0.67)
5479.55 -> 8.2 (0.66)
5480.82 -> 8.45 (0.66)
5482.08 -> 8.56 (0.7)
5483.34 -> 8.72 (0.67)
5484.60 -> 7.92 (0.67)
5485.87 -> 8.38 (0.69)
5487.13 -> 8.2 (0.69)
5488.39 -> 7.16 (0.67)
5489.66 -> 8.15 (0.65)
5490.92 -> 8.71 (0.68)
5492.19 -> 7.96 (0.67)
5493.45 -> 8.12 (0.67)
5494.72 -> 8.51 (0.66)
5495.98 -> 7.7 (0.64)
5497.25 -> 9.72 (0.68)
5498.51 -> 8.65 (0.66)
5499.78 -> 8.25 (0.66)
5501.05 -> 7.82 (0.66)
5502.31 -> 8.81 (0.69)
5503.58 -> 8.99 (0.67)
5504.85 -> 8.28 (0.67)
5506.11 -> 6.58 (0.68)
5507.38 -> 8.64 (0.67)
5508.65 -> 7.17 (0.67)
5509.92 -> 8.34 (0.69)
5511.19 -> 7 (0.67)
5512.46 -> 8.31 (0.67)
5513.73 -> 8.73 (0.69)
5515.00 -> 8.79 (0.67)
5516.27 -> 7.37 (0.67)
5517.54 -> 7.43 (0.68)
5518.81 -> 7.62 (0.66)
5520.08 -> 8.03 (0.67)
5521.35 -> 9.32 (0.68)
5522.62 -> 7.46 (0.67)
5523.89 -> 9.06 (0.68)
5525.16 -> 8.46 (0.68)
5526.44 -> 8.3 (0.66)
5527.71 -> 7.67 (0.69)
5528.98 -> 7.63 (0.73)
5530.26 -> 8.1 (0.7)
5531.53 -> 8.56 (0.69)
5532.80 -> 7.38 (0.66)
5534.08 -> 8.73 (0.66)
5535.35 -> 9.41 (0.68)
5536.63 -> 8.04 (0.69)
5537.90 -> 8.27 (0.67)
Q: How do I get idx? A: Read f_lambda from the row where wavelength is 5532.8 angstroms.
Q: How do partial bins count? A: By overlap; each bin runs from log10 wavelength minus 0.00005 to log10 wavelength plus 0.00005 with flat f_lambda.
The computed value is 7.38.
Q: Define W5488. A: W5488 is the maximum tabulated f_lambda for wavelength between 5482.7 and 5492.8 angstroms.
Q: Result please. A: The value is 8.72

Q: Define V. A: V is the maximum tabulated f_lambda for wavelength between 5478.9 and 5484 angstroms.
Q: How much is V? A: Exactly 8.72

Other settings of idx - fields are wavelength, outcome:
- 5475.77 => 8.72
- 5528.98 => 7.63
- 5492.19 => 7.96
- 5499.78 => 8.25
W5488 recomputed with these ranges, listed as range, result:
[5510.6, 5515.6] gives 8.79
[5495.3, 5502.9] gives 9.72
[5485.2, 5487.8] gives 8.38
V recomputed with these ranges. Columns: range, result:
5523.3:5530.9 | 9.06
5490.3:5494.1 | 8.71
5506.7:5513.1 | 8.64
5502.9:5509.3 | 8.99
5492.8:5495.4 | 8.51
